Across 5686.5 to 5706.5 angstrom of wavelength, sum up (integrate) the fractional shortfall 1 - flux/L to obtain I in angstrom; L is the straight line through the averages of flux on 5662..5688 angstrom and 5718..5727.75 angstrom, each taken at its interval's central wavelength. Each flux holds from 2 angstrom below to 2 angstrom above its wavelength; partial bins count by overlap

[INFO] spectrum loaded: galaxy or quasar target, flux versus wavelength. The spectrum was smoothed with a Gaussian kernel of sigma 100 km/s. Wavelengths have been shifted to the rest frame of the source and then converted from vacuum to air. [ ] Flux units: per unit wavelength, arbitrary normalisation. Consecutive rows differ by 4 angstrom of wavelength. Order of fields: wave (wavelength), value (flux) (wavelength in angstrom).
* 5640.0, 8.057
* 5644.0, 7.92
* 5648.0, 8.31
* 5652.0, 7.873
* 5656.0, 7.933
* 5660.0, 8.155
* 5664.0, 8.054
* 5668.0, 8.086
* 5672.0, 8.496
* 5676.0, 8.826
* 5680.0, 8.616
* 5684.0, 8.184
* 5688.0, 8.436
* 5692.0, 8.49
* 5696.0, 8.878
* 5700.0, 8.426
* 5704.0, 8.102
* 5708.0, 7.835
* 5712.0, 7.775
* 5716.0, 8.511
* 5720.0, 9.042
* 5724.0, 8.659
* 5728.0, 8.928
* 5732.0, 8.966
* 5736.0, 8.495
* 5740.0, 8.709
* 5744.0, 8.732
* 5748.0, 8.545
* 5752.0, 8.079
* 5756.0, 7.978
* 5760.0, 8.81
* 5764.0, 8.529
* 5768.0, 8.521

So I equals 0.34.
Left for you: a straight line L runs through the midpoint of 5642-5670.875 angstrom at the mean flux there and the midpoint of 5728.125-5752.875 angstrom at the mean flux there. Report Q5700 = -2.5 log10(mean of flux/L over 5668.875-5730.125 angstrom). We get -0.02 mag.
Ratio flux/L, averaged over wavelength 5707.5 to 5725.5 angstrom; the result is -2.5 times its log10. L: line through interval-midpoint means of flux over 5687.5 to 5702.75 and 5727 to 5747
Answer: 0.03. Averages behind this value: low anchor 8.55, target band 8.4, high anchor 8.75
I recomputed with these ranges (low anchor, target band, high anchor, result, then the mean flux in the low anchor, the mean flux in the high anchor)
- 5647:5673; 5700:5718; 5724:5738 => 1.0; 8.11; 8.78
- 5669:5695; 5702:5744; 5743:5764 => -0.3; 8.51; 8.42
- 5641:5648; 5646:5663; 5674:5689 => 0.2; 8.05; 8.52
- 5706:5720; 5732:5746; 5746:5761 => -0.7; 8.18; 8.32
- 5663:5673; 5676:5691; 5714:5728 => -0.2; 8.2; 8.76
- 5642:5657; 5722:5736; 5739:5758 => -0.8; 8.01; 8.39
